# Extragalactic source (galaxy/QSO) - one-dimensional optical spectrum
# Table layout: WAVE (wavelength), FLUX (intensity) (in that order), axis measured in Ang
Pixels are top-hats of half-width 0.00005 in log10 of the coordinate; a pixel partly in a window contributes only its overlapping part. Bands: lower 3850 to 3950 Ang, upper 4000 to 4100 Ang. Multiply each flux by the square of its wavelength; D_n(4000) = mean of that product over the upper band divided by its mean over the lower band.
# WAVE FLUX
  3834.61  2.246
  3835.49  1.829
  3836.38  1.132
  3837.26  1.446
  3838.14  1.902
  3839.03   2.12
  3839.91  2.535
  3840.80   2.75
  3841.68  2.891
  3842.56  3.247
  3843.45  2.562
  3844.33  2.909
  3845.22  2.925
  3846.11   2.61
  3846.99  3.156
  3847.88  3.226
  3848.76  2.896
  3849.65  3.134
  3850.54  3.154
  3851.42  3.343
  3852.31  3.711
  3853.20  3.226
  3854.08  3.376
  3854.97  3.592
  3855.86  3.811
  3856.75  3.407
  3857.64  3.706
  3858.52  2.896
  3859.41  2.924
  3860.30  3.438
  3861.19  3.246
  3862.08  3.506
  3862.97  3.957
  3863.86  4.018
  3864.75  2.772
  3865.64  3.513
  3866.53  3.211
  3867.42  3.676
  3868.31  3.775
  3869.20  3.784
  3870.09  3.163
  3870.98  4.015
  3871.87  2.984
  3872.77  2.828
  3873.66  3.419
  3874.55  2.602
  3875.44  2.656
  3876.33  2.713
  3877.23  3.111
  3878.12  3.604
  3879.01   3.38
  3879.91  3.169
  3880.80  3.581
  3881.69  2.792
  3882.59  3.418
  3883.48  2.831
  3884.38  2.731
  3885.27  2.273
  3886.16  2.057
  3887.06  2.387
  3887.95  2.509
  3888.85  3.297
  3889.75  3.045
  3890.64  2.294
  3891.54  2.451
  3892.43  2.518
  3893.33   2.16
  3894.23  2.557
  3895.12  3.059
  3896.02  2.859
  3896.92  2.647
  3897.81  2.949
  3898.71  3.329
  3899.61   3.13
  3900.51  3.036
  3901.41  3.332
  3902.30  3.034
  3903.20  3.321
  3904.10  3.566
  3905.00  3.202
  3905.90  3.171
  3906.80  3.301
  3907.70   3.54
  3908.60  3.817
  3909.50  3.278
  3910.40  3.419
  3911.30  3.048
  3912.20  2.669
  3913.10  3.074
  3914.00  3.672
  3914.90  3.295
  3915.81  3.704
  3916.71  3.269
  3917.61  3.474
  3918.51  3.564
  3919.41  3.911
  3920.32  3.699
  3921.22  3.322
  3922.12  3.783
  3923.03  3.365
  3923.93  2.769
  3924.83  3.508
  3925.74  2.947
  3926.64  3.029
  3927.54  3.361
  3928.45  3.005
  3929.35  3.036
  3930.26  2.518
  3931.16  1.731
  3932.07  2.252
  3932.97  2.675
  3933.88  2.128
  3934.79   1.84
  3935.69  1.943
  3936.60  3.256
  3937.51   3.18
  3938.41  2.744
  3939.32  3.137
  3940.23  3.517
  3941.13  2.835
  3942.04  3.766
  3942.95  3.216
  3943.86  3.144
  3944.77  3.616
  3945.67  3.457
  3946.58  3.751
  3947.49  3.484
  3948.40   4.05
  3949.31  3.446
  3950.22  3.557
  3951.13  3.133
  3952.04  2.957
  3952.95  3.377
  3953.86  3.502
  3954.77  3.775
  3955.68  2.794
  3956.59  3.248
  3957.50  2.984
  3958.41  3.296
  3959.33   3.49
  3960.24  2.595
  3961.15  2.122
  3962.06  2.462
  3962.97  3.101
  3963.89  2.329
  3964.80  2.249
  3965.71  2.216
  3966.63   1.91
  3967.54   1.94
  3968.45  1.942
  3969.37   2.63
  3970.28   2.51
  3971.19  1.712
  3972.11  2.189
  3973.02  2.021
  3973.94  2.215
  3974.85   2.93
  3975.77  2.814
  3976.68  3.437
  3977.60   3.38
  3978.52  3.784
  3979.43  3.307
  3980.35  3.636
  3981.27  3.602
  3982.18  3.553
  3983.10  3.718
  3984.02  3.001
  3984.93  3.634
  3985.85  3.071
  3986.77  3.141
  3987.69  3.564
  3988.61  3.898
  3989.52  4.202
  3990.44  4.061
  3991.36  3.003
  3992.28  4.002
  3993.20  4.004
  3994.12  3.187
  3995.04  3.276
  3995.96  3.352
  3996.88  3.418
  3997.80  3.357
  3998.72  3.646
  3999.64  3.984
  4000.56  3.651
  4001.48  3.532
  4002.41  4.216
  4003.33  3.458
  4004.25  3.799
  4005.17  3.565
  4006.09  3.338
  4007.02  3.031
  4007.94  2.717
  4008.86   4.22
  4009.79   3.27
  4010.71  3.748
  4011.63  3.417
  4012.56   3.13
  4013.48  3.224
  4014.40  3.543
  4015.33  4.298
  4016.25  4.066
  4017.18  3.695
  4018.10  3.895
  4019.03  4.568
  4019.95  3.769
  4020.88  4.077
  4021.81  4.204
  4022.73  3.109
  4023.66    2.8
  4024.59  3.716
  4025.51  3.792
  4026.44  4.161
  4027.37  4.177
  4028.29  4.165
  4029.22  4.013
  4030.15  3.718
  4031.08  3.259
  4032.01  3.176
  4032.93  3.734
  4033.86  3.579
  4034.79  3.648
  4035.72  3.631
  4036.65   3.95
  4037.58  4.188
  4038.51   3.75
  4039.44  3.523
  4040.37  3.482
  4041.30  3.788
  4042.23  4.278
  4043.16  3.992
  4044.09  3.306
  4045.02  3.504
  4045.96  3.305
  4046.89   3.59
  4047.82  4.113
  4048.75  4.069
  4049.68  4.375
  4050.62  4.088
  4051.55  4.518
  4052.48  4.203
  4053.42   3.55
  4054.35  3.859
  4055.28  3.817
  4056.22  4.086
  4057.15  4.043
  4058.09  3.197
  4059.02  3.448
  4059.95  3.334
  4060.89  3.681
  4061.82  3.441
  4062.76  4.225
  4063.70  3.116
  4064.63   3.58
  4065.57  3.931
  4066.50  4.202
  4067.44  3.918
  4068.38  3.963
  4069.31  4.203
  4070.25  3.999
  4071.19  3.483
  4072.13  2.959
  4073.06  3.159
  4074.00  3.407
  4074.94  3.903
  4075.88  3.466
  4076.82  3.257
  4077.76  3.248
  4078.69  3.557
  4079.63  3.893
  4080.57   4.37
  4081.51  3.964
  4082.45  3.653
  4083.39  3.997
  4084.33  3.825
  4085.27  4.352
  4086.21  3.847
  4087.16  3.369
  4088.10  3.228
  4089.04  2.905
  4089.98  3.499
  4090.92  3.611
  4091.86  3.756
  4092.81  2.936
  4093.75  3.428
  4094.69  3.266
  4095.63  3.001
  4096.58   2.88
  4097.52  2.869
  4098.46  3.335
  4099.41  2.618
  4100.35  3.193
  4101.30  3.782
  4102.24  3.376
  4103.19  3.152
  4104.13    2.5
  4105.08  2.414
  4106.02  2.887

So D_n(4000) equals 1.3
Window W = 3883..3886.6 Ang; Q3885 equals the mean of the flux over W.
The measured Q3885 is 2.49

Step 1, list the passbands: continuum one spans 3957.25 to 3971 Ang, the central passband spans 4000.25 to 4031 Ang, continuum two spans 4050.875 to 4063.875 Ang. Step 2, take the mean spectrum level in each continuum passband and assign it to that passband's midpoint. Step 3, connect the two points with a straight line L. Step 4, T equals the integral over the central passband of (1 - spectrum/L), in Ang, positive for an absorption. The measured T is -4.8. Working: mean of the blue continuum 2.5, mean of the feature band 3.69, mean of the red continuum 3.77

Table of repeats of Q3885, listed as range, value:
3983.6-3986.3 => 3.25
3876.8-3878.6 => 3.37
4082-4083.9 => 3.83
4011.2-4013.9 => 3.25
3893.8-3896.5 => 2.83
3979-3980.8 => 3.47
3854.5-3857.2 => 3.59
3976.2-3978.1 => 3.4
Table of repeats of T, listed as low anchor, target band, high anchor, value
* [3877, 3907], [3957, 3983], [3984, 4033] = 5.09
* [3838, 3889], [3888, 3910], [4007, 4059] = 1.51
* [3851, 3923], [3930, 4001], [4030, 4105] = 6.45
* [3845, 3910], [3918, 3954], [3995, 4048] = 2.36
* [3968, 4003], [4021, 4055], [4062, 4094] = -2.90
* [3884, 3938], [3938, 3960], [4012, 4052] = -0.67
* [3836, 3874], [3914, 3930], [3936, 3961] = -0.58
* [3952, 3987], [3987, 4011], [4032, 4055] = -2.48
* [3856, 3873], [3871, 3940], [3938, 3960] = 7.57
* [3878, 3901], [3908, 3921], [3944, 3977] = -2.61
